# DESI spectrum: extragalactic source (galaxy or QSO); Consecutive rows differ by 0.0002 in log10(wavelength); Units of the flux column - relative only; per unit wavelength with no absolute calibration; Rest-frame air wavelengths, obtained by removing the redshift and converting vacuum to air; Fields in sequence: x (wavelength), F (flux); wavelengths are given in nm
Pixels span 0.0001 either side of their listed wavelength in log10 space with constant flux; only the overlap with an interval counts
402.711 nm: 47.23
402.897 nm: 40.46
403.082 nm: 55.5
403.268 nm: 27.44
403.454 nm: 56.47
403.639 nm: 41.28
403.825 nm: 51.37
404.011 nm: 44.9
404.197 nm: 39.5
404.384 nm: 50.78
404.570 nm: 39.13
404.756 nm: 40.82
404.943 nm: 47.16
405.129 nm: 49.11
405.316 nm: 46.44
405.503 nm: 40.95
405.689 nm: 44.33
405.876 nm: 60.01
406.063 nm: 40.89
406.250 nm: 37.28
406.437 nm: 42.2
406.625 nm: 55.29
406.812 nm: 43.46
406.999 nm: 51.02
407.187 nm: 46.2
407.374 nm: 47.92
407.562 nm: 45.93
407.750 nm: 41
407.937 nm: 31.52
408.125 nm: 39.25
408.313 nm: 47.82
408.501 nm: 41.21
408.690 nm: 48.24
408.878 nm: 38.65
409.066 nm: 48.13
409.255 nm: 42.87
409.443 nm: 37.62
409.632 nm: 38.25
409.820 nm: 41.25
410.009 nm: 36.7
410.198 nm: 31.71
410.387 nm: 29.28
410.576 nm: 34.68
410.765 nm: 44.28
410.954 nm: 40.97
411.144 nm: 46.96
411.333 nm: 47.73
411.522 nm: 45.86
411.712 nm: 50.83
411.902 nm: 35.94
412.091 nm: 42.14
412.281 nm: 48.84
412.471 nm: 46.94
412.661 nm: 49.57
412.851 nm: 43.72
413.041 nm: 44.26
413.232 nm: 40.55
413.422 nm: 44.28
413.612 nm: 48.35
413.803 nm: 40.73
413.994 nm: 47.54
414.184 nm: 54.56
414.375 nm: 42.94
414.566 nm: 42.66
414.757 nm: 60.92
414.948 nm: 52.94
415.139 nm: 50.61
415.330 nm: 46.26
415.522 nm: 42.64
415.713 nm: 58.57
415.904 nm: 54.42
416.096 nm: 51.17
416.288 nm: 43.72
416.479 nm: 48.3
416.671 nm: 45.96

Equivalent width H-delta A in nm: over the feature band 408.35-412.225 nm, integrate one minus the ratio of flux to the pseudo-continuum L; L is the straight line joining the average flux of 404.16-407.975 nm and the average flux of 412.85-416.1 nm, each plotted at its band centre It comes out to 0.441 nm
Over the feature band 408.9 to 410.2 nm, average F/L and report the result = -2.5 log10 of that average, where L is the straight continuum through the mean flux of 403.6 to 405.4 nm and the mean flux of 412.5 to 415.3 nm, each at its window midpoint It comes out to 0.16 mag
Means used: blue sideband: 45.1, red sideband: 47.4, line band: 40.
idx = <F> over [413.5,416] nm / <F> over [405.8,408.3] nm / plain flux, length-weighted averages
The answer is 1.1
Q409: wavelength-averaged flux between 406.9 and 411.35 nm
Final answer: 41.5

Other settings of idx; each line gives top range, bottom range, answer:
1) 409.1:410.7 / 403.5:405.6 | 0.83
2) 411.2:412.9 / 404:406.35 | 1.03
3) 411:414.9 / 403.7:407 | 1.01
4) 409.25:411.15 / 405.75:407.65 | 0.81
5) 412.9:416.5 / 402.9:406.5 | 1.07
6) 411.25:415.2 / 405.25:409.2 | 1.05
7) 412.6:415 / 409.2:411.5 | 1.19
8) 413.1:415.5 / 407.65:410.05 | 1.16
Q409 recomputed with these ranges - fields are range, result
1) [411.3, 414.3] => 45.7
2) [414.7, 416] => 52.1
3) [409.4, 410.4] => 36.2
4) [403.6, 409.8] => 44.2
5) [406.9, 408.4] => 43.8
